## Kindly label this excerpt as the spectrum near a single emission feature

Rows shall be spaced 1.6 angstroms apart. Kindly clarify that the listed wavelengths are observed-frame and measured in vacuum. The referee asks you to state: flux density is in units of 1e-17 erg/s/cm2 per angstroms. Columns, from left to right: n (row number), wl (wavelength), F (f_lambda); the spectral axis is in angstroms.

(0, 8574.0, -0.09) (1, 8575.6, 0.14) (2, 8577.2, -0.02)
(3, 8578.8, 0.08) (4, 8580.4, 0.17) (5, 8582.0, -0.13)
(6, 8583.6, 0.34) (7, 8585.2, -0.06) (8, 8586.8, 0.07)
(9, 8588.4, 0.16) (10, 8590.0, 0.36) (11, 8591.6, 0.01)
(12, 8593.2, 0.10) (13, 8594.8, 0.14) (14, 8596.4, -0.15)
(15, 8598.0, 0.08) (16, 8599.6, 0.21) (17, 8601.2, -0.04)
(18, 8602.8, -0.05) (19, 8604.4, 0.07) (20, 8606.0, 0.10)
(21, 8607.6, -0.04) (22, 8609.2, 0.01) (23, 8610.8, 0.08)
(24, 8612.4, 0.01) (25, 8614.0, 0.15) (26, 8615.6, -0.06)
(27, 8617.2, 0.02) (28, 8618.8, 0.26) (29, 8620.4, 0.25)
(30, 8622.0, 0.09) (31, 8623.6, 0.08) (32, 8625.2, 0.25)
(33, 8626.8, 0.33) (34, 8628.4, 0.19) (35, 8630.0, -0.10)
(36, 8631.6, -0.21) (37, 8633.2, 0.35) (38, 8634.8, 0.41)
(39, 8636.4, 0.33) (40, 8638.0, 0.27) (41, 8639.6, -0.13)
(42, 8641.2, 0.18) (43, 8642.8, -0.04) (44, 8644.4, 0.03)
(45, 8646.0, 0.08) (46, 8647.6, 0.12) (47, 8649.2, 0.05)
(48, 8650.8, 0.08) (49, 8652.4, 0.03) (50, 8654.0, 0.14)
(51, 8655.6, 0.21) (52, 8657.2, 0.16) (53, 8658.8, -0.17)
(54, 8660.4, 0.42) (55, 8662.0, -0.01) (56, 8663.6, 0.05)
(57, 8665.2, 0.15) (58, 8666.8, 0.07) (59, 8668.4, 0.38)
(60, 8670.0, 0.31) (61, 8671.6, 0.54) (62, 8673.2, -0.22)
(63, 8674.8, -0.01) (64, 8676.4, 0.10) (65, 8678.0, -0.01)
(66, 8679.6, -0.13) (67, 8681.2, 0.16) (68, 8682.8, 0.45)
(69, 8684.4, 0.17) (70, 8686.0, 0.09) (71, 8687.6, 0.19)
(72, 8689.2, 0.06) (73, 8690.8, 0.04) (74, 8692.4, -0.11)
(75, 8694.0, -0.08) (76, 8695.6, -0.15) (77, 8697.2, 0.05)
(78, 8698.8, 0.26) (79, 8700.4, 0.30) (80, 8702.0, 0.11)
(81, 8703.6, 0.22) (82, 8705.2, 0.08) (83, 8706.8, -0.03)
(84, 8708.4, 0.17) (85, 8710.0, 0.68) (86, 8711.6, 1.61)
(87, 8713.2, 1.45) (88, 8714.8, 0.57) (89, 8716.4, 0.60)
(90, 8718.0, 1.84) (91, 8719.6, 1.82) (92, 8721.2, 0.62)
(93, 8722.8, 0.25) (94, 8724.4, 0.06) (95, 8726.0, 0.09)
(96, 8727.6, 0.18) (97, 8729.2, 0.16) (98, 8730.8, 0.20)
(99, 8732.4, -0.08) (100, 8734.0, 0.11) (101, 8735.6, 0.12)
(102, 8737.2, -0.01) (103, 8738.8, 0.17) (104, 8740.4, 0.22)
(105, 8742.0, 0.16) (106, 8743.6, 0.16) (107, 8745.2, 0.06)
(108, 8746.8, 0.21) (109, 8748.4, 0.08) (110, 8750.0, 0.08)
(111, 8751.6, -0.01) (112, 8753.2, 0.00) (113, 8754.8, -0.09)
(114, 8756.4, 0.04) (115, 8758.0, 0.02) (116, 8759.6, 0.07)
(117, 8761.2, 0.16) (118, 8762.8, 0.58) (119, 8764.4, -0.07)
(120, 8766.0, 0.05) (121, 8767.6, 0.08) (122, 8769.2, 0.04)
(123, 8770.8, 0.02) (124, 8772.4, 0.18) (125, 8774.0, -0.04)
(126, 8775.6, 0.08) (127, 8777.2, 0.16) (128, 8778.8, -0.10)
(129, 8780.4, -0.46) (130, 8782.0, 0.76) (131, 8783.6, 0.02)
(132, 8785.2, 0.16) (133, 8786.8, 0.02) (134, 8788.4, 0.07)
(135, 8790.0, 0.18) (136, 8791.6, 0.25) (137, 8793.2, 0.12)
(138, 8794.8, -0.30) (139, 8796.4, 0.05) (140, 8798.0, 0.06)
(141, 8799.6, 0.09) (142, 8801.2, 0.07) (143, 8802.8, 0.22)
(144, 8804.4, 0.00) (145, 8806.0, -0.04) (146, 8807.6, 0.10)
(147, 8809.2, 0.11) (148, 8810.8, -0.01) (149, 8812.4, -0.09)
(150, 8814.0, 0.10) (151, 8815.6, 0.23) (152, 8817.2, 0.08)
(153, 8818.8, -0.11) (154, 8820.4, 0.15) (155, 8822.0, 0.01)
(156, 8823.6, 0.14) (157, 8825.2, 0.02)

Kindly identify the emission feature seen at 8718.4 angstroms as [O II] 3727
